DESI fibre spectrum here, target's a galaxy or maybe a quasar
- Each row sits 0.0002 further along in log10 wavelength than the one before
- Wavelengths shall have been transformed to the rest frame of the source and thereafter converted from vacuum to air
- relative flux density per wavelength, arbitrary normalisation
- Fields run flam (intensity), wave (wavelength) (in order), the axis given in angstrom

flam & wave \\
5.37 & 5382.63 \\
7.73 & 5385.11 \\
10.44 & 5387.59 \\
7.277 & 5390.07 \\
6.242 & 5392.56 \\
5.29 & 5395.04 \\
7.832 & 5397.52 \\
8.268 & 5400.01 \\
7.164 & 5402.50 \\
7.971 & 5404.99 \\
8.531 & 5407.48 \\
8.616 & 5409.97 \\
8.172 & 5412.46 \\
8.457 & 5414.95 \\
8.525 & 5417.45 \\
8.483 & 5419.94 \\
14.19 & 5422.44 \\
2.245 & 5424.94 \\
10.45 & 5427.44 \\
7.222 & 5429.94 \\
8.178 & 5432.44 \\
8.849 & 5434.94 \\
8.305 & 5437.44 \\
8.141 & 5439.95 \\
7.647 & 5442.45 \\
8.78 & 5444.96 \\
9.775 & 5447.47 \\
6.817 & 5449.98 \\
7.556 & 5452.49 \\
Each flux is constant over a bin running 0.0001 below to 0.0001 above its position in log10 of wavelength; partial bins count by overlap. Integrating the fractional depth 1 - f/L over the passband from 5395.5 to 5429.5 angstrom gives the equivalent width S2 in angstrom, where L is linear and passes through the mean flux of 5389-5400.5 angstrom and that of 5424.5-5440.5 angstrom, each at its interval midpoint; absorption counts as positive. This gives -4.3 angstrom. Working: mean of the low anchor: 6.89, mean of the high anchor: 7.88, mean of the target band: 8.28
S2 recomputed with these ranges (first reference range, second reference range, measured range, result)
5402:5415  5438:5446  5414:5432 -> -0.7 angstrom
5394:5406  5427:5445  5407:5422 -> -2.0 angstrom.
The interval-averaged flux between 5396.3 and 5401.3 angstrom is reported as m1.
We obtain 8.03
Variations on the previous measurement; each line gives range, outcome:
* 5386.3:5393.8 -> 7.98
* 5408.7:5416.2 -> 8.42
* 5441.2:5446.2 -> 8.21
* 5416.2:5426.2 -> 8.36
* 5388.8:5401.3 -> 6.99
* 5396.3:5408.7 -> 7.95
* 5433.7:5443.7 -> 8.24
